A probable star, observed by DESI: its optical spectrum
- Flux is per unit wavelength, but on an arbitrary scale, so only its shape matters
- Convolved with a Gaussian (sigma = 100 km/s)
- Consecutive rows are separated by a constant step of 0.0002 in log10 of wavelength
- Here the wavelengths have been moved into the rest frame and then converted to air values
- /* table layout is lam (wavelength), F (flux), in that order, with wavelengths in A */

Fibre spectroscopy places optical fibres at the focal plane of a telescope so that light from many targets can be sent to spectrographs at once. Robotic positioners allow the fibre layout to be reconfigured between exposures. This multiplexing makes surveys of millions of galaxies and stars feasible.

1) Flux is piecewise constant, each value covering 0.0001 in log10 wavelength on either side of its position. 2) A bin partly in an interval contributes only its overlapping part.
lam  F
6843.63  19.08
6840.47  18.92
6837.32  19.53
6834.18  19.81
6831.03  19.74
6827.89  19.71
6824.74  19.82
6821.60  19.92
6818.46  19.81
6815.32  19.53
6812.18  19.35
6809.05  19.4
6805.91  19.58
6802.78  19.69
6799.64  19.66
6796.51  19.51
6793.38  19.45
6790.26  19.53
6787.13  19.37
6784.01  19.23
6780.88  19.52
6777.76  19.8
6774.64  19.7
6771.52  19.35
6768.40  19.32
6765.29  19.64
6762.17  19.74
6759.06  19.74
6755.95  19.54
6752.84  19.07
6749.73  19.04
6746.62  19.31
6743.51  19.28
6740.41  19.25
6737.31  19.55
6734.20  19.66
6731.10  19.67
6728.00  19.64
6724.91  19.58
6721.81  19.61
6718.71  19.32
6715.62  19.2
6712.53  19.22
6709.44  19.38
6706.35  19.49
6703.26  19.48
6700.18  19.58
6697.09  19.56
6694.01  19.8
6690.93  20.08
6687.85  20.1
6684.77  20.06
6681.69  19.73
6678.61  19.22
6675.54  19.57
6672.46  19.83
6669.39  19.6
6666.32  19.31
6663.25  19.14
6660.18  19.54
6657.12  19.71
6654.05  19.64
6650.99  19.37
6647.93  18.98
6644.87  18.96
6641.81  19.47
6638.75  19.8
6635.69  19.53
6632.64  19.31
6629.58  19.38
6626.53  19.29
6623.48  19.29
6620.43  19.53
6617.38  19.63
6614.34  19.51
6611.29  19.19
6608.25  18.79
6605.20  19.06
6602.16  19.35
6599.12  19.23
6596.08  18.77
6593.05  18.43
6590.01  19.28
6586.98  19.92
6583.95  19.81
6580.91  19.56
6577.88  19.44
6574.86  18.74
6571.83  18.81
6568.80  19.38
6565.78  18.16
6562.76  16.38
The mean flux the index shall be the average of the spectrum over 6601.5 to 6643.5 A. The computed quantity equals 19.4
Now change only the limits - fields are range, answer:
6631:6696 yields 19.6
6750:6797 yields 19.5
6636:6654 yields 19.4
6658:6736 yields 19.6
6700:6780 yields 19.5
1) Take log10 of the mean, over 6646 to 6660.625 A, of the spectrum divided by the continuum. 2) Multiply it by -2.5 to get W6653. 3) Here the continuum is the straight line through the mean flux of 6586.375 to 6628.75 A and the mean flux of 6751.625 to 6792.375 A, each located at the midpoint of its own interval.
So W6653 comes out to -0.008 mag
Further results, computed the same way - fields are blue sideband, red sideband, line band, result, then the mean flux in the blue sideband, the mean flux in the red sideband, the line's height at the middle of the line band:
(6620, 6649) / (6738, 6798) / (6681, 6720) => -0.01 mag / 19.4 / 19.4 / 19.4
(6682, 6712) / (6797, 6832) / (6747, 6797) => 0.01 mag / 19.7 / 19.6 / 19.7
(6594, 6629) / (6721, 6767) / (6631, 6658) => -0.01 mag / 19.2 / 19.5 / 19.3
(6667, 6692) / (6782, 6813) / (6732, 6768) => 0.01 mag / 19.7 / 19.5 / 19.6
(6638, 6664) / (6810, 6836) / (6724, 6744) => 0.00 mag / 19.4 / 19.7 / 19.5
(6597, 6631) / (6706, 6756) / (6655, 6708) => -0.02 mag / 19.3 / 19.4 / 19.3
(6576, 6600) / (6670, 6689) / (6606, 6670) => 0.01 mag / 19.3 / 19.7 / 19.5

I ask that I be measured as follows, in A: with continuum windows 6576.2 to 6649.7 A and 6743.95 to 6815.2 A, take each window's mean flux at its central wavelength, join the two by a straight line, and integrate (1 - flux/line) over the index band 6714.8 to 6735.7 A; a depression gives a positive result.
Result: -0.12 A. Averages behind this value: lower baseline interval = 19.3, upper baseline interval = 19.5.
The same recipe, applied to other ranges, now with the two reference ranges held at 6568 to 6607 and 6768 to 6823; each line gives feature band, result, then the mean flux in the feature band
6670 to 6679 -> -0.1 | 19.6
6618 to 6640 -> -0.2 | 19.4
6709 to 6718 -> 0.1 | 19.3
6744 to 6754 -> 0.2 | 19.1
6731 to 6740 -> -0.1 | 19.6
